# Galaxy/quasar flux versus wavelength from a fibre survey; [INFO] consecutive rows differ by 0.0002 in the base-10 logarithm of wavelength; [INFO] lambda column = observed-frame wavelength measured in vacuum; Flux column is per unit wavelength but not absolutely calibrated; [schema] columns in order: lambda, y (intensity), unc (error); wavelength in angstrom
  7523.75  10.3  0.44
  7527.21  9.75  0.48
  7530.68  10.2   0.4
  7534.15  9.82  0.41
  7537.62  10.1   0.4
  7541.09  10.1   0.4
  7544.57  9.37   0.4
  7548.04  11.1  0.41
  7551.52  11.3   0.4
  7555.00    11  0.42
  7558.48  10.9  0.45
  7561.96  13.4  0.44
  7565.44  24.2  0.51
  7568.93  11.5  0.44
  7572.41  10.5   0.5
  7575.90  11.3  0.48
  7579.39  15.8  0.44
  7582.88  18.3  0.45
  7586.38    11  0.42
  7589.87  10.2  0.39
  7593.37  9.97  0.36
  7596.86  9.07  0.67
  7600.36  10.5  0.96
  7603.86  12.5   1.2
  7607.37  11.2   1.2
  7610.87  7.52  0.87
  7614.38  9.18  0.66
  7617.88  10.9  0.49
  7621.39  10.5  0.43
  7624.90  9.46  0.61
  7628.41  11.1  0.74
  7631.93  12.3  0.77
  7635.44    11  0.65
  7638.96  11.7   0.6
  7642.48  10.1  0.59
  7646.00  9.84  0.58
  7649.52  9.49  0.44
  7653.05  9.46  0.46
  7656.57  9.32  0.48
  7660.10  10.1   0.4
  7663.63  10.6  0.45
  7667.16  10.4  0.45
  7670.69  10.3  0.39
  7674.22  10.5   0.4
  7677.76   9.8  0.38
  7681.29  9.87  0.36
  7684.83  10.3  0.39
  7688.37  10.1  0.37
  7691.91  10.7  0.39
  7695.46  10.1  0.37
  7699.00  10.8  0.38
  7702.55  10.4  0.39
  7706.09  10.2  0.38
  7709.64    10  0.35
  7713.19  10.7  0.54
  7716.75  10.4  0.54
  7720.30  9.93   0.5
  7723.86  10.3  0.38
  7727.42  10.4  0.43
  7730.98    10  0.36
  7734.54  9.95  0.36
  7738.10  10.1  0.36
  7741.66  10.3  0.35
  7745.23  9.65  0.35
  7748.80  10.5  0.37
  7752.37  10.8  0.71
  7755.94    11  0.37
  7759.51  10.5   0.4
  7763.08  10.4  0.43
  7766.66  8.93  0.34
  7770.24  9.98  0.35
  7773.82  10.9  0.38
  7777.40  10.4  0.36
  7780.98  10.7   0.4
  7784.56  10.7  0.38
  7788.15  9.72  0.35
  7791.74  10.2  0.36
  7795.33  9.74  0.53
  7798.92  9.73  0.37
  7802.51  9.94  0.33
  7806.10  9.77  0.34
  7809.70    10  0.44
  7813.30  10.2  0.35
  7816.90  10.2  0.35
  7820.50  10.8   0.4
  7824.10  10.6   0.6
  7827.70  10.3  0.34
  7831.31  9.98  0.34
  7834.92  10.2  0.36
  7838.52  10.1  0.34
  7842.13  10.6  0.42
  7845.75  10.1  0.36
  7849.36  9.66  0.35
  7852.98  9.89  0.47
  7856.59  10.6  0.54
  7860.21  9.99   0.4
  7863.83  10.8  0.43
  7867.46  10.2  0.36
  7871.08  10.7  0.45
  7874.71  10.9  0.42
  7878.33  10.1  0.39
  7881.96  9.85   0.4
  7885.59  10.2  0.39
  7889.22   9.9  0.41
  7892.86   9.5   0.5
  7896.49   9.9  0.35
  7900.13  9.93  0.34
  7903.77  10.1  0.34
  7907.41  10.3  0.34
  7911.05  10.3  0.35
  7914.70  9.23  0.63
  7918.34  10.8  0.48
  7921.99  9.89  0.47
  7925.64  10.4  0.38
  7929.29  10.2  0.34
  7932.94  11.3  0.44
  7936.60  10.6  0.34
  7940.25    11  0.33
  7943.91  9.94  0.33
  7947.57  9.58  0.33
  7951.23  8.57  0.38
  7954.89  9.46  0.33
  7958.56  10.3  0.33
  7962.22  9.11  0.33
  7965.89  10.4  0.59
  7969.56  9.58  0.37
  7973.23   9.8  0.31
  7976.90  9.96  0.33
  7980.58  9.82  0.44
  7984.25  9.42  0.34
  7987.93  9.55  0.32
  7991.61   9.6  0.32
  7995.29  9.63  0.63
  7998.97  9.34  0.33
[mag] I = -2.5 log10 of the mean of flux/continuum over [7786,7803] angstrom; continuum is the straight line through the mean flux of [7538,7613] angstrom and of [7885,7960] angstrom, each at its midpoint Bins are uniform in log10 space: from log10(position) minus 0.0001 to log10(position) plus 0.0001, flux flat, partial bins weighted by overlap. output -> 0.091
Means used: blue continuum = 11.9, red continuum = 10.1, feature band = 9.87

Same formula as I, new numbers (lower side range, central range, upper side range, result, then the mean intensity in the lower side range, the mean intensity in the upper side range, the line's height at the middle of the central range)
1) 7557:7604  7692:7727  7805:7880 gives 0.122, 12.8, 10.3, 11.6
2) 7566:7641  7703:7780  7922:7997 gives 0.058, 11.4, 9.91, 10.8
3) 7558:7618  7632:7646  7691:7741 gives 0.044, 12.2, 10.3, 11.4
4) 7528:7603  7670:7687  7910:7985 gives 0.118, 11.9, 9.99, 11.3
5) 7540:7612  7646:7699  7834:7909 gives 0.132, 12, 10.2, 11.4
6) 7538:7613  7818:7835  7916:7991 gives 0.024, 11.9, 9.97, 10.6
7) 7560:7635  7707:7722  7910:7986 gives 0.102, 11.9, 9.98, 11.3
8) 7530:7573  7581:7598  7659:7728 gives -0.034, 11.9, 10.3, 11.5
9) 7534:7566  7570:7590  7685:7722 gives -0.134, 11.8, 10.3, 11.5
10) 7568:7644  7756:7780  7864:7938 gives 0.040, 11.2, 10.2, 10.6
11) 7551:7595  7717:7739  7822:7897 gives 0.140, 13.1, 10.2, 11.5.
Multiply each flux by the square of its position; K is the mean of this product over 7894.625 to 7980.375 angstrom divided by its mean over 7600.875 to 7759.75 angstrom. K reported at 1.0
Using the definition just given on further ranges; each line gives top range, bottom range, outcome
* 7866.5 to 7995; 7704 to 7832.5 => 1.02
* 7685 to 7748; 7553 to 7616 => 0.88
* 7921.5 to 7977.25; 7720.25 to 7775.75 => 1.03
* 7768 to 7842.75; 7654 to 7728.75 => 1.03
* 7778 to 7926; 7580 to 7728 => 1.02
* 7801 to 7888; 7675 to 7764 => 1.03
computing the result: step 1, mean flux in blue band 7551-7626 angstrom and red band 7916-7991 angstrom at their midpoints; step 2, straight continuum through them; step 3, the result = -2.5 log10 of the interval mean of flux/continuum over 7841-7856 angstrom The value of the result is 0.05 mag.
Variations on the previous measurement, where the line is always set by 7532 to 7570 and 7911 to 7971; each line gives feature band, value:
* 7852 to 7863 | 0.023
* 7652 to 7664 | 0.173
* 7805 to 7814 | 0.078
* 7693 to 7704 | 0.085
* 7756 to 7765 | 0.044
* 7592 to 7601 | 0.207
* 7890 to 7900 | 0.056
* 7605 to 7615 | 0.231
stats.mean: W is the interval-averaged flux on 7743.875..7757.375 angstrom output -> 10.5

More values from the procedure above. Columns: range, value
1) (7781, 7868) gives 10.2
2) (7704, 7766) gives 10.3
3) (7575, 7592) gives 13.3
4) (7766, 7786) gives 10.3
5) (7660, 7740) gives 10.3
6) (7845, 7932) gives 10.2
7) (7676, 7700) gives 10.2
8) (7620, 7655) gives 10.5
